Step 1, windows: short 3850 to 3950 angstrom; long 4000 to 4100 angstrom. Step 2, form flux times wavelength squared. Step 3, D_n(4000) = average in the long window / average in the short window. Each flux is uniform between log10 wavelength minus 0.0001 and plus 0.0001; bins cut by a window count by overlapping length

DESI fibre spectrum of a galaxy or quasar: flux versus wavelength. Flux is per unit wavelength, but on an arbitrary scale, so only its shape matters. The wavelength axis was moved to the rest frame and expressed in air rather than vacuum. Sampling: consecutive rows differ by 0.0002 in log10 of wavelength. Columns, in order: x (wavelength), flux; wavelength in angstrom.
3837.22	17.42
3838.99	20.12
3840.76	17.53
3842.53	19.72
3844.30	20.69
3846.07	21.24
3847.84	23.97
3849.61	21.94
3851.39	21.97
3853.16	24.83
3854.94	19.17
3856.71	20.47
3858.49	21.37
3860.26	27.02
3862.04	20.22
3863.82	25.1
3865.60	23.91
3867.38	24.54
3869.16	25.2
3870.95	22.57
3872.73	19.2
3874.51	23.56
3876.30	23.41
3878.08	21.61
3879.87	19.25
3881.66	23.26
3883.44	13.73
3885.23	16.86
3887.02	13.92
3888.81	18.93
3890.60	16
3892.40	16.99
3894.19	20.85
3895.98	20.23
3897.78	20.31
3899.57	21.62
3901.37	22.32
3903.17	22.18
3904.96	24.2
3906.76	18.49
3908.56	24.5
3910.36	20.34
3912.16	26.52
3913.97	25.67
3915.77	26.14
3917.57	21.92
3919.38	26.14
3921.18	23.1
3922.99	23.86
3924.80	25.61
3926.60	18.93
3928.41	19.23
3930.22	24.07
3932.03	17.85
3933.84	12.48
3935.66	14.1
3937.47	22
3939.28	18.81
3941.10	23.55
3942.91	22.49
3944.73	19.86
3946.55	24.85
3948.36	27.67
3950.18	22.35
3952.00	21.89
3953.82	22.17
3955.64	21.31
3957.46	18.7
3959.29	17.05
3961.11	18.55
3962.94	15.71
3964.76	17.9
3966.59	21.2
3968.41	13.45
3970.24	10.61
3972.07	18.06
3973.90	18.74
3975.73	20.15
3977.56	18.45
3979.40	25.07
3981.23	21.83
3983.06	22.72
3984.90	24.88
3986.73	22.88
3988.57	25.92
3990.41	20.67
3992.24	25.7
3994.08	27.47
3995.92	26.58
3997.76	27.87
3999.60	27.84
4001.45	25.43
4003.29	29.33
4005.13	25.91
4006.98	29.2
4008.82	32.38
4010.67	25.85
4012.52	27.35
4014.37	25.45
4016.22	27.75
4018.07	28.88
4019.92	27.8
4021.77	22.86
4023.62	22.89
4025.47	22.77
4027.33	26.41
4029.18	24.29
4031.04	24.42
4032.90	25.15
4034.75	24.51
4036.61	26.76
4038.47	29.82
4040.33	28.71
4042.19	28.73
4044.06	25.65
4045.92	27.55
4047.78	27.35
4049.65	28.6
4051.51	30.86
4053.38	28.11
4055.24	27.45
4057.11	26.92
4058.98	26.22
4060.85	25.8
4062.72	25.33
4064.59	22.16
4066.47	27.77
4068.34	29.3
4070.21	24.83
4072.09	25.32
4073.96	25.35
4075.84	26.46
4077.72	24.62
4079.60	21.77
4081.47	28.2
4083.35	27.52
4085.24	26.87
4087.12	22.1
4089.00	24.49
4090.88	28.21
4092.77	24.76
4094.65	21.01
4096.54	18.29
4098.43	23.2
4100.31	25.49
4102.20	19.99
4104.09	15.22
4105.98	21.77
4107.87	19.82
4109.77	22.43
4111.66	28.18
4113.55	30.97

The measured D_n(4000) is 1.31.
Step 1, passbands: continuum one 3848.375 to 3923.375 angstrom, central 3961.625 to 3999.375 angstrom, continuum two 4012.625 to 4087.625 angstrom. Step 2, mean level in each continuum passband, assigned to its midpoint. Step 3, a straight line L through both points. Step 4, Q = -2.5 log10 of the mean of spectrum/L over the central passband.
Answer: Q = 0.14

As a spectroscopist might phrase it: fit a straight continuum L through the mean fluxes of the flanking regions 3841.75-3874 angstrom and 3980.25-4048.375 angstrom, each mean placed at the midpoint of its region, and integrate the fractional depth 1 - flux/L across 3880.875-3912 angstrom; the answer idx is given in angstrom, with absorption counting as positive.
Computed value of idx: 4.7 angstrom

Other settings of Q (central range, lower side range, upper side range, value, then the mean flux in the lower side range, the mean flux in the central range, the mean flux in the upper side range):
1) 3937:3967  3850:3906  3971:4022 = 0.130 mag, 21.1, 20.9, 25.1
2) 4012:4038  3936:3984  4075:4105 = -0.170 mag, 20.1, 25.6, 23.6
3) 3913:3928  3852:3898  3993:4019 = -0.026 mag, 20.9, 23.8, 27.6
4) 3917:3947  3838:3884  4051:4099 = 0.097 mag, 21.8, 21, 25.5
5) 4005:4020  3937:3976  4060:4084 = -0.226 mag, 19.8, 27.9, 25.7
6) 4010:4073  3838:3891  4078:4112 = -0.165 mag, 21.1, 26.5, 23.2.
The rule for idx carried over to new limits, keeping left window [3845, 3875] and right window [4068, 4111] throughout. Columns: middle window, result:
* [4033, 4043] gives -1.7 angstrom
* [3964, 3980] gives 3.6 angstrom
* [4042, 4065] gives -3.4 angstrom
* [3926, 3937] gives 2.4 angstrom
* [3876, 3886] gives 1.4 angstrom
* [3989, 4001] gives -1.4 angstrom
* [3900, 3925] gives -0.7 angstrom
